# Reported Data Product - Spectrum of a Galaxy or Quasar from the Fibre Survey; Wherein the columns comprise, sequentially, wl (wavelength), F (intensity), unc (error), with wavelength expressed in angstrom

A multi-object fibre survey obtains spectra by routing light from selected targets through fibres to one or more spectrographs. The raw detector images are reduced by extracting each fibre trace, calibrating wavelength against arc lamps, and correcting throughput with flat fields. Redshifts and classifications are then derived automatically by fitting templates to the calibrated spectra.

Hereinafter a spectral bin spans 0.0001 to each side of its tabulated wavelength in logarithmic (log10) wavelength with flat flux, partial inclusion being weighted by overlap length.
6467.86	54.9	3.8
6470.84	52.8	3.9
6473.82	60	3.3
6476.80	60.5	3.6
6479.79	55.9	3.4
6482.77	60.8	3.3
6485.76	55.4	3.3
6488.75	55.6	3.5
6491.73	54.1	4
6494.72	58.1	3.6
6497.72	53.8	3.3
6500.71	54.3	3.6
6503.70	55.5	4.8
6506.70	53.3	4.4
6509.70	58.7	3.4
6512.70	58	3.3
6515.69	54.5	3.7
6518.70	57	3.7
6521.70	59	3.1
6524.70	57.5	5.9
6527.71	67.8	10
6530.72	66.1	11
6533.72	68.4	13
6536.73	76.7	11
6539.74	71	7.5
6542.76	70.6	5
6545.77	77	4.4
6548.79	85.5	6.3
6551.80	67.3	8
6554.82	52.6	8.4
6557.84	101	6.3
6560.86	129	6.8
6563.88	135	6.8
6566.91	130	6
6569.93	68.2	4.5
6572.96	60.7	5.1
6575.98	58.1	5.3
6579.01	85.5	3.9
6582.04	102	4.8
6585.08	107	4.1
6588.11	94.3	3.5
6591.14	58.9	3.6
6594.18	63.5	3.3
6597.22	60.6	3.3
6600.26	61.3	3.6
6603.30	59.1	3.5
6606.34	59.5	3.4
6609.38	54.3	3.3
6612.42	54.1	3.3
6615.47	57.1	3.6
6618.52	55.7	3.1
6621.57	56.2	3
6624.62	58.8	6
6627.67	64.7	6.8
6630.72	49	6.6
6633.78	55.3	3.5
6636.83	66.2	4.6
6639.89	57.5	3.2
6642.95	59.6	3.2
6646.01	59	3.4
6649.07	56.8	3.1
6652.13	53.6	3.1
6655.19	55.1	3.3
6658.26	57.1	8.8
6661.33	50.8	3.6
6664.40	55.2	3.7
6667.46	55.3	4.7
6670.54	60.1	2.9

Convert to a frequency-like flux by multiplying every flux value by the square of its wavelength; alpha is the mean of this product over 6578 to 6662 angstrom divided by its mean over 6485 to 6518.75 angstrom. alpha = 1.2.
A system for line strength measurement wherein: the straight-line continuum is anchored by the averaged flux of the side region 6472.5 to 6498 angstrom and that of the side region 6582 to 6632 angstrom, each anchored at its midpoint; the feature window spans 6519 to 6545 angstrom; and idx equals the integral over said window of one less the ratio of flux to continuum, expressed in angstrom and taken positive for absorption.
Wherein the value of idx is -2.95 angstrom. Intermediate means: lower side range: 57.3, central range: 67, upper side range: 64.6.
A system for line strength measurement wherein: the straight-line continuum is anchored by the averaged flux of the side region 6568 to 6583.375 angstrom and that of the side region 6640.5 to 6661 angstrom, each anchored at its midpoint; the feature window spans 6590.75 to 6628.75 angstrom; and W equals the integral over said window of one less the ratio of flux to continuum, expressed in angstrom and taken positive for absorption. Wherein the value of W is 4.8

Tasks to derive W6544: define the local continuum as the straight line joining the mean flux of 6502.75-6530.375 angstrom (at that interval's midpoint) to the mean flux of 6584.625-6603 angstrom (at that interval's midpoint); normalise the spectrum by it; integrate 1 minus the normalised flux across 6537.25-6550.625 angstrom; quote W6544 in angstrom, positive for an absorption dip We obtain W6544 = -2.7 angstrom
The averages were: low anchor 58.3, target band 75.9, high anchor 71.4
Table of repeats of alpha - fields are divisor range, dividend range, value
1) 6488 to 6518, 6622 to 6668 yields 1.07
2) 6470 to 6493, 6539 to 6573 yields 1.59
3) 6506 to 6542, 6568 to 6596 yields 1.27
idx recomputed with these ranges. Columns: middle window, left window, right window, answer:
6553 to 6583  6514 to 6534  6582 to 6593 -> -4.6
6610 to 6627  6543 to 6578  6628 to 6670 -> 2.6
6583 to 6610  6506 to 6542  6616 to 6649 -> -4.6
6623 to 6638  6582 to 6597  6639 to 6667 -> 1.5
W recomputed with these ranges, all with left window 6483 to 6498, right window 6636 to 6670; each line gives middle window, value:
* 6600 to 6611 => -0.32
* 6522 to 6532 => -1.25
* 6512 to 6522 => -0.13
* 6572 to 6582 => -3.03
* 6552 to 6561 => -4.58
